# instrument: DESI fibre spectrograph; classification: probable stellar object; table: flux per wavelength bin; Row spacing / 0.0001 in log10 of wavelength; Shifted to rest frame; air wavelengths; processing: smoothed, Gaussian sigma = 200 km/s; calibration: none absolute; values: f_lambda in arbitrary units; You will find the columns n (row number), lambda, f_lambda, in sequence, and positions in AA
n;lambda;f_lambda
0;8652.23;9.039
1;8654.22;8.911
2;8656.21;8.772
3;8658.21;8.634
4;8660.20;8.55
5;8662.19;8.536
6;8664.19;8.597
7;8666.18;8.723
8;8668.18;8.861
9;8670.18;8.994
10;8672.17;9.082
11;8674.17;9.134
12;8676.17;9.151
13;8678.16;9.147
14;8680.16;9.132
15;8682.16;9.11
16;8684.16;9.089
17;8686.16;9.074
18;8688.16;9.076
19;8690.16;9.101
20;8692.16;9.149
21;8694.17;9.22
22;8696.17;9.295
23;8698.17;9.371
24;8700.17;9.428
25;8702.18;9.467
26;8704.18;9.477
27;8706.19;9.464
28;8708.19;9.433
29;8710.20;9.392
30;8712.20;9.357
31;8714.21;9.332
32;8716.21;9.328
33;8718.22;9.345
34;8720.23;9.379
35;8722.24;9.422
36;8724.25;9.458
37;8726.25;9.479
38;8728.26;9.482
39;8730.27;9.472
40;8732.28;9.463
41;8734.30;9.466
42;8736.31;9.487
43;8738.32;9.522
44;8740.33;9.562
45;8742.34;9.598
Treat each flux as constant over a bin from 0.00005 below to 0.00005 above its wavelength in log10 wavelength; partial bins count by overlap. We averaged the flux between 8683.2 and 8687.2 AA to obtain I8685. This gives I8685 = 9.08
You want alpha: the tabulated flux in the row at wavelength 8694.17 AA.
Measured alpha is 9.22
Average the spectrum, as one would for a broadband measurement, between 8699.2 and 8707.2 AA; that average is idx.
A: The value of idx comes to 9.46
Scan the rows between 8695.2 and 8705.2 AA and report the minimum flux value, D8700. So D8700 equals 9.295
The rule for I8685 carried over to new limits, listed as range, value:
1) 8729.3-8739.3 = 9.48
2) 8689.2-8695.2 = 9.15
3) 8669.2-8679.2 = 9.11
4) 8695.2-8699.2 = 9.35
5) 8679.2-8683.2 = 9.12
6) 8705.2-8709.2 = 9.45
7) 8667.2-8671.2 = 8.94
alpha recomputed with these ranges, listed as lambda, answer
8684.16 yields 9.089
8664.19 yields 8.597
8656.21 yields 8.772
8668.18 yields 8.861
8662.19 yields 8.536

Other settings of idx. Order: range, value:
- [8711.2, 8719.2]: 9.34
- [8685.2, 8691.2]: 9.09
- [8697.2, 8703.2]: 9.42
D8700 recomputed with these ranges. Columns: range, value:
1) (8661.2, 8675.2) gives 8.536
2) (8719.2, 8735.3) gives 9.379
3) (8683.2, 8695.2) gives 9.074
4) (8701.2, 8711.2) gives 9.392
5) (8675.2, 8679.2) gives 9.147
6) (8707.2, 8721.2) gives 9.328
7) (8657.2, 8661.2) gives 8.55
